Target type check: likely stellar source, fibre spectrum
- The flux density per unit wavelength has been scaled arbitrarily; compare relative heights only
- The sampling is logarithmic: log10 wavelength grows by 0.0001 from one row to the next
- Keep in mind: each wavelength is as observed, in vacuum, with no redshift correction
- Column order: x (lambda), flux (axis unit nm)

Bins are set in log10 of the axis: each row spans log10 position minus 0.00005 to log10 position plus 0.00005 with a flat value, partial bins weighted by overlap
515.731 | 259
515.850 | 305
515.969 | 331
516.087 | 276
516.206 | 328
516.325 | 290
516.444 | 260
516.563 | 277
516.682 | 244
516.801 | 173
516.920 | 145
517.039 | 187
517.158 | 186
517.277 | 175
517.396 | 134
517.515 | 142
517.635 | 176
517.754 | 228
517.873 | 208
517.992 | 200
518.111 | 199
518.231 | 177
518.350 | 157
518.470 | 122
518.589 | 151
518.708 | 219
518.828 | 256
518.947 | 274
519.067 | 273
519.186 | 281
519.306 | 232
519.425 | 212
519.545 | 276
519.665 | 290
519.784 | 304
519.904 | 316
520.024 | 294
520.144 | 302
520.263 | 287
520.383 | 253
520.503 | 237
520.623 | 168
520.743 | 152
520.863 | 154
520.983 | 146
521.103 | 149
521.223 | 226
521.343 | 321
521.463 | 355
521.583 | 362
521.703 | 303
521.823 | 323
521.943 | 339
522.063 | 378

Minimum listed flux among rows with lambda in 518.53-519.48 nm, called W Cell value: 151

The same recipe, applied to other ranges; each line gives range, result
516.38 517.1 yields 145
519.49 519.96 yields 276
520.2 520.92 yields 152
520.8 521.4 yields 146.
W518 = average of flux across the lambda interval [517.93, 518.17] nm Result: 200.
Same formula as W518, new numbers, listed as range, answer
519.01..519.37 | 262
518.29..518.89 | 182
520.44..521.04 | 172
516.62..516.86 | 209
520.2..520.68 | 237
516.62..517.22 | 187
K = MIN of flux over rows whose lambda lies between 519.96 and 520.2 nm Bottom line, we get 294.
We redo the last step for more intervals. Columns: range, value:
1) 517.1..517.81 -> 134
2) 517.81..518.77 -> 122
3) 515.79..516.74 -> 244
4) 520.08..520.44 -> 253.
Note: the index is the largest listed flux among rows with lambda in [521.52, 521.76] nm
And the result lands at 362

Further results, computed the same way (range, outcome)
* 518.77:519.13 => 274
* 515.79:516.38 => 331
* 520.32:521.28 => 253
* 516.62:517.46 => 244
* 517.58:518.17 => 228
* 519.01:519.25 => 281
